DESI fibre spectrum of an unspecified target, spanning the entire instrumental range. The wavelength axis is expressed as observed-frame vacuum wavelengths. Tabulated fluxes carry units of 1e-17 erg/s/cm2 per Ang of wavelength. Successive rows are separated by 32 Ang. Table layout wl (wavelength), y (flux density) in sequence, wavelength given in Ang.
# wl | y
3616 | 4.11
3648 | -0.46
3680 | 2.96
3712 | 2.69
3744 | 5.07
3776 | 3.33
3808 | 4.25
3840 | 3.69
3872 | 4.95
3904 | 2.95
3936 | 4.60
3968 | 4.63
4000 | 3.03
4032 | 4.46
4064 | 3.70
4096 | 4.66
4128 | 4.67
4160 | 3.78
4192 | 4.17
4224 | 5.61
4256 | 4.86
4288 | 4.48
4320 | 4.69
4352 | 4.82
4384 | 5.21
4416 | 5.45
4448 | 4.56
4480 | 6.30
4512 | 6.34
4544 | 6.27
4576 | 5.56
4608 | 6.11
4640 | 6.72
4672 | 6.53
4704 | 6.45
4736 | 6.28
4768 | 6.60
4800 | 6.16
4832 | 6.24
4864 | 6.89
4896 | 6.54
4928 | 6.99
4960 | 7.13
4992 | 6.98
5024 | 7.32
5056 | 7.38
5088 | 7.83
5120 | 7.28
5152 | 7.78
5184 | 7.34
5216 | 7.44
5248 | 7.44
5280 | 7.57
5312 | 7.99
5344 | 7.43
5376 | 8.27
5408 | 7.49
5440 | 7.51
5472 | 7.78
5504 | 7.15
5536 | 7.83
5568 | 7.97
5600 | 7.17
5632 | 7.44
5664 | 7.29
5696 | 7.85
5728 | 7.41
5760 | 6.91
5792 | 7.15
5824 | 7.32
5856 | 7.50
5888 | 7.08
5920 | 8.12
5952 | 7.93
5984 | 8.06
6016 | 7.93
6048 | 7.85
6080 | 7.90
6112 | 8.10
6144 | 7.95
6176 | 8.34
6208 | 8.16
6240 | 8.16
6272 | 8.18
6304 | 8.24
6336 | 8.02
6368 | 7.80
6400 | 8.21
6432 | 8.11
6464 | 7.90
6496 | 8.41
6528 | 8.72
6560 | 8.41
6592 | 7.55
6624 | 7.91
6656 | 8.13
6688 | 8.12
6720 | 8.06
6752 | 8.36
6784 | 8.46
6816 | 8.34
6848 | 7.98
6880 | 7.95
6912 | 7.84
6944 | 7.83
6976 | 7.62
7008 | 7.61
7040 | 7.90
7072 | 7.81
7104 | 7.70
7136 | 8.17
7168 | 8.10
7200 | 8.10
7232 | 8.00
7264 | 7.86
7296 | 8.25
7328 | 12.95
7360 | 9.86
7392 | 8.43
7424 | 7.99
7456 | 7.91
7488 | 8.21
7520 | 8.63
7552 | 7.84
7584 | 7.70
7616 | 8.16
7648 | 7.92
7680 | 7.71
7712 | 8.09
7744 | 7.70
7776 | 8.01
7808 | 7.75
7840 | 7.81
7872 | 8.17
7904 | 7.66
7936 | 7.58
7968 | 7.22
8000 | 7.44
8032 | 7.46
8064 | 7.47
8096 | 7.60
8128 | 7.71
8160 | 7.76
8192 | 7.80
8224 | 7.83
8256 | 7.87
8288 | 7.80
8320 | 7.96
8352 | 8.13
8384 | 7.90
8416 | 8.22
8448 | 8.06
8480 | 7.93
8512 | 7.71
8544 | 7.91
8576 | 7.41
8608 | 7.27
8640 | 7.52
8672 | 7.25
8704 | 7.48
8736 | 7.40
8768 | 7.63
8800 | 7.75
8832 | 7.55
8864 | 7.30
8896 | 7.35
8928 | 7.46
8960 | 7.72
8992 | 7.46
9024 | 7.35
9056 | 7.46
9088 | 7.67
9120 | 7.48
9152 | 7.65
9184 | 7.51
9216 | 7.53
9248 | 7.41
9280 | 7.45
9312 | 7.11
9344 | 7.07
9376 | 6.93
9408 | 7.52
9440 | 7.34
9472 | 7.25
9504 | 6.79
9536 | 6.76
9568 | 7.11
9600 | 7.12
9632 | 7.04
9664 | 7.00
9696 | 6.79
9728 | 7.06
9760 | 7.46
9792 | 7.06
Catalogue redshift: 0.117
